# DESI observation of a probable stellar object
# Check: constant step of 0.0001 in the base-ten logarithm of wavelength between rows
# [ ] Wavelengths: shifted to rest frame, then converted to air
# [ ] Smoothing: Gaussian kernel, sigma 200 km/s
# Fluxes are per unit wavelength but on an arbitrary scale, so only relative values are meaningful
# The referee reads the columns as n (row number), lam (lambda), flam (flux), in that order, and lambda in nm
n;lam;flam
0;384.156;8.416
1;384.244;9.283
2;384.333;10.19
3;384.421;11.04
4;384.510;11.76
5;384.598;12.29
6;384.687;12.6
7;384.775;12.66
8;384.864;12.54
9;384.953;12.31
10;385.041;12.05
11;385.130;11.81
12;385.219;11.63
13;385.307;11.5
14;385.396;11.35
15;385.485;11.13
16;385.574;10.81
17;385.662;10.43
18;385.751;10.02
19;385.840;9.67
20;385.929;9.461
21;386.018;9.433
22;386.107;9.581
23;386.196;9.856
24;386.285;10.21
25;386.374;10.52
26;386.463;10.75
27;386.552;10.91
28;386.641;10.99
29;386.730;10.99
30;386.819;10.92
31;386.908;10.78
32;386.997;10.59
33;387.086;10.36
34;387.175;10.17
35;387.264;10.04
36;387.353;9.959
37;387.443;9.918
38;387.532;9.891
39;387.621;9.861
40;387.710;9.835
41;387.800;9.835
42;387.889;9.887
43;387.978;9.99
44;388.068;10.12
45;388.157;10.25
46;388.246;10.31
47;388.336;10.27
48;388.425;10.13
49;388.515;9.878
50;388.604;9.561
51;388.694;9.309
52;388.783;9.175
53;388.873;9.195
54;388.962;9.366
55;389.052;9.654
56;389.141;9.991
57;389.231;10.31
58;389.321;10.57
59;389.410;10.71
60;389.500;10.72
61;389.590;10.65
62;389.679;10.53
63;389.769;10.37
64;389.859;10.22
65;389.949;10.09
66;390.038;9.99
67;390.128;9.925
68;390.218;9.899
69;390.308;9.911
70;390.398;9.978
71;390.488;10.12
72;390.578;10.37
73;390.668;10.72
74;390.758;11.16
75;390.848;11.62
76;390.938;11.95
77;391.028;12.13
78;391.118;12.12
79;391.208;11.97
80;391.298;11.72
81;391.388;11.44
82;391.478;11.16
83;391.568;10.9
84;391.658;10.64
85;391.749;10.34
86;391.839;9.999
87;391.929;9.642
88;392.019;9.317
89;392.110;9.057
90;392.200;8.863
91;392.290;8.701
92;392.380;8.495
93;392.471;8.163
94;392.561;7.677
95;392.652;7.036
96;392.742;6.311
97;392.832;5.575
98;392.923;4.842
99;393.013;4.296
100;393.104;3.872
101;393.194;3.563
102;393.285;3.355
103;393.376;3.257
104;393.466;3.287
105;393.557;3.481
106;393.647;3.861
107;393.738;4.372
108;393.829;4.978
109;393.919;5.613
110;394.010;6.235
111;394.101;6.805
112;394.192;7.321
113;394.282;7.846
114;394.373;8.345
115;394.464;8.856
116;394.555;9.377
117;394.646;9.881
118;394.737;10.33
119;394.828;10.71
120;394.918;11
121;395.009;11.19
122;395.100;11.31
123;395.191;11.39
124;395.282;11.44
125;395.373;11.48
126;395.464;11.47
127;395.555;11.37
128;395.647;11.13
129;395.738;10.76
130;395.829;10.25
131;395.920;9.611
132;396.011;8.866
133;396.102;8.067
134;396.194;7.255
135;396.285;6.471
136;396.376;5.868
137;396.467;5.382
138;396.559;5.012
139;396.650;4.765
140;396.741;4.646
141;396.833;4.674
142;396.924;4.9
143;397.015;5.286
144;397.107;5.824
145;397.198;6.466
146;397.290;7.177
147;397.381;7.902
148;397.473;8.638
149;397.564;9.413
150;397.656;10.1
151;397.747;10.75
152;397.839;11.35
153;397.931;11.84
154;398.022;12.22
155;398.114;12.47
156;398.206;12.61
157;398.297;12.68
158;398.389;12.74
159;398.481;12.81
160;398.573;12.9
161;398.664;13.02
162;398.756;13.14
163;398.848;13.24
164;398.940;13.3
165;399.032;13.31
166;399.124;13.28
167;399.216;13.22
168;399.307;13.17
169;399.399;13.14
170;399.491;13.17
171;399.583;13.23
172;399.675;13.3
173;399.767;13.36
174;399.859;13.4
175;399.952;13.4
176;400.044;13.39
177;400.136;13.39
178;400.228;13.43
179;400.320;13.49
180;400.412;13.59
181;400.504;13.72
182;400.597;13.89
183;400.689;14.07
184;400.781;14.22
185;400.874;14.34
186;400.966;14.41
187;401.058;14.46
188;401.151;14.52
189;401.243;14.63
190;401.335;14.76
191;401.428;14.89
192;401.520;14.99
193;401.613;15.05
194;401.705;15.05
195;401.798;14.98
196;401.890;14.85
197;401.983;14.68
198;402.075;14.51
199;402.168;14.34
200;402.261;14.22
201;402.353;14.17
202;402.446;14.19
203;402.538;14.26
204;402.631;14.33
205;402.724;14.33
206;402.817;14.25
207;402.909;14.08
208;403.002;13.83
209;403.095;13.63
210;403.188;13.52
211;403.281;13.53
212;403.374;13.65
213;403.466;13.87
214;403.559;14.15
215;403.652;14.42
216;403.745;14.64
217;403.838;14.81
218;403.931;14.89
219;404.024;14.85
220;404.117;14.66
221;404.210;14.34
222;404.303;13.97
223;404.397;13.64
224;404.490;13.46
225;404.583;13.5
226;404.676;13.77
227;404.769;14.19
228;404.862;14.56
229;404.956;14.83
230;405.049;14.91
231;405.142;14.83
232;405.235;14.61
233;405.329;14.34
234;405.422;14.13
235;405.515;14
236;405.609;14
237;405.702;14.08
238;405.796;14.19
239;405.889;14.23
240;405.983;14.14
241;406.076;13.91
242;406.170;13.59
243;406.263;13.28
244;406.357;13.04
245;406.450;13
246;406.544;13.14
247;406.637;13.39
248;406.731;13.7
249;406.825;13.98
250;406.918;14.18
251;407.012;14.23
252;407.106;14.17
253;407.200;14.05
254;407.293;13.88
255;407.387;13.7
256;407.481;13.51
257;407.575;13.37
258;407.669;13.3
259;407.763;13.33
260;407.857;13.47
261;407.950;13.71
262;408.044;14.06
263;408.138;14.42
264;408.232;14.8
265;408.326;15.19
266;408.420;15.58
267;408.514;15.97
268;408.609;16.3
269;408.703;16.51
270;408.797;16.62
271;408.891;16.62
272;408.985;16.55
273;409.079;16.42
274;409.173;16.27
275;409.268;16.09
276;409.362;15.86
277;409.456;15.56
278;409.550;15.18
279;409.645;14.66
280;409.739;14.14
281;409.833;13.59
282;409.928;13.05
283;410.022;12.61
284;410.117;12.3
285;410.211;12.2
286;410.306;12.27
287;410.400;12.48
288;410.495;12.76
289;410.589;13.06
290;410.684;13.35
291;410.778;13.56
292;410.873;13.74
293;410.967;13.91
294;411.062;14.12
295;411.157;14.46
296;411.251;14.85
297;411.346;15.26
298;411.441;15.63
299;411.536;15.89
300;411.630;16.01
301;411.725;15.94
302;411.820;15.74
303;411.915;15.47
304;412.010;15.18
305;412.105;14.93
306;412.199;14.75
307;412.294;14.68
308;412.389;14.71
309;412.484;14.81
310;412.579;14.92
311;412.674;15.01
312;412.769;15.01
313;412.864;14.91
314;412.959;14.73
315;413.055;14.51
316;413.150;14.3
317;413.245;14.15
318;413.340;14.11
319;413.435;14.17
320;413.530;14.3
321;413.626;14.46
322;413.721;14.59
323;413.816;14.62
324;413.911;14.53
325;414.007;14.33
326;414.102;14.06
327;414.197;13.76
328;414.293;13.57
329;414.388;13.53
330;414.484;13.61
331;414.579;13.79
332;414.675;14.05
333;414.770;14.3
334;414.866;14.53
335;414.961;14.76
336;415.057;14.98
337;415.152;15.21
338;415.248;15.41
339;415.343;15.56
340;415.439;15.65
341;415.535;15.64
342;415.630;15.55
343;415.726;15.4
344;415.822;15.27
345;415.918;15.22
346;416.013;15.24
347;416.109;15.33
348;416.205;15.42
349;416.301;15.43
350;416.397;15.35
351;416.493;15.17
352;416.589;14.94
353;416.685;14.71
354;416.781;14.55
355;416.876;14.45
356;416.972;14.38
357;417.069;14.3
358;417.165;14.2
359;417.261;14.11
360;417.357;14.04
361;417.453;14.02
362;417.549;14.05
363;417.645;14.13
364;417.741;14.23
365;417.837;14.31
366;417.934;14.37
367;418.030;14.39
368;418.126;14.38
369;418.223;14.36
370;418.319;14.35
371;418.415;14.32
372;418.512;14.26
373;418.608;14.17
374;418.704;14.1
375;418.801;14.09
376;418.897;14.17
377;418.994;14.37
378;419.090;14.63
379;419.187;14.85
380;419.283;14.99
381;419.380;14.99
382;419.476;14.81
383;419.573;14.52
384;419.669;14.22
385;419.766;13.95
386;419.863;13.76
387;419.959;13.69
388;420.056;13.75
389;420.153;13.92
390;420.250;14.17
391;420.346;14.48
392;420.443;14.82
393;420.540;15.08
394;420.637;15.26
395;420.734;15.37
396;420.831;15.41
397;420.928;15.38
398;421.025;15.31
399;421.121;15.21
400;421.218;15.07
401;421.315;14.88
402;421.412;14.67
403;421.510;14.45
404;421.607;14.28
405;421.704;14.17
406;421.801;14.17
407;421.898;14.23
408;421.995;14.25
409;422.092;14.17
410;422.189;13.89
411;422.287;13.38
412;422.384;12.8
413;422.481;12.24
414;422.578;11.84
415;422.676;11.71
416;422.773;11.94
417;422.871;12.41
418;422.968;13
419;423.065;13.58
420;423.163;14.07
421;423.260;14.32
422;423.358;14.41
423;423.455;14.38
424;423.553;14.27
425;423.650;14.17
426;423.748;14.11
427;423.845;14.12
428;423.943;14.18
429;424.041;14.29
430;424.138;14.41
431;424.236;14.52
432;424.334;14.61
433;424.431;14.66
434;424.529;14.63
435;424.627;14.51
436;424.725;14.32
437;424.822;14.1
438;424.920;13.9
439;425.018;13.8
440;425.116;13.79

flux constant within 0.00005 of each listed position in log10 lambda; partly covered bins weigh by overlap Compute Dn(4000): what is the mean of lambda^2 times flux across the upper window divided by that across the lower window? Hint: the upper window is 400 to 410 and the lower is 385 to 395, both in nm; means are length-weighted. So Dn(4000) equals 1.66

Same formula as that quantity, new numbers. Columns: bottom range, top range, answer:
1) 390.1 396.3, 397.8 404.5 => 1.64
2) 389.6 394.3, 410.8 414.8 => 1.94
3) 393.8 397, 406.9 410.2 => 1.86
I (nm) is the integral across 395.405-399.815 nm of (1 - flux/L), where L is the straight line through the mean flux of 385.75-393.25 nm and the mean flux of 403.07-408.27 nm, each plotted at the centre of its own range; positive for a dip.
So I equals 0.67 nm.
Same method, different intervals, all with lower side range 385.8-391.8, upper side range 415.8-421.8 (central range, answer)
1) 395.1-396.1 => 0.056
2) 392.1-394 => 0.928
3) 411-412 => -0.130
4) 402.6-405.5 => -0.395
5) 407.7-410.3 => -0.317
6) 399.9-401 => -0.162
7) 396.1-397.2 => 0.561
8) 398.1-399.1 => -0.103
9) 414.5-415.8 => -0.083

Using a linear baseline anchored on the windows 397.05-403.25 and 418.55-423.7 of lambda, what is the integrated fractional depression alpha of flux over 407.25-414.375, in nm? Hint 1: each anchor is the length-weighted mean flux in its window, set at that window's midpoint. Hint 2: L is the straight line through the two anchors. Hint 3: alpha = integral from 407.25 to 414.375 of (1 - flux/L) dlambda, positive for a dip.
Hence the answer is -0.483 nm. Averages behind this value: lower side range 13.1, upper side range 14.2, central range 14.5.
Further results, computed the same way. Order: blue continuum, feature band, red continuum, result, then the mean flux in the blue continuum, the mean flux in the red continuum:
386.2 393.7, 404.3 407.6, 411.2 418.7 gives -0.30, 9.37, 14.7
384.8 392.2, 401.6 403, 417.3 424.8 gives -0.28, 10.5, 14.2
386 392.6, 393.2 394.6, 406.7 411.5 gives 0.68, 10.2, 14.4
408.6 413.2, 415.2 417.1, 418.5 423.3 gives -0.10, 14.7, 14.1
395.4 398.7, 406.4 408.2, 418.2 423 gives -0.39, 9.08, 14.2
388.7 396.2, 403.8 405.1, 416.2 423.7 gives -0.34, 9.04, 14.3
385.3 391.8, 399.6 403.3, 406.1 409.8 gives -0.27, 10.4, 14.6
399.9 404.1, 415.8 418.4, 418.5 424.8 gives -0.07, 14.2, 14.2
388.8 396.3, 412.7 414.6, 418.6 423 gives -0.21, 9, 14.2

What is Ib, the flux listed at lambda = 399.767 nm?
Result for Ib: 13.36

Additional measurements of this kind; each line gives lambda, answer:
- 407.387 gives 13.7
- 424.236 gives 14.52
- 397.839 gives 11.35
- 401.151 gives 14.52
